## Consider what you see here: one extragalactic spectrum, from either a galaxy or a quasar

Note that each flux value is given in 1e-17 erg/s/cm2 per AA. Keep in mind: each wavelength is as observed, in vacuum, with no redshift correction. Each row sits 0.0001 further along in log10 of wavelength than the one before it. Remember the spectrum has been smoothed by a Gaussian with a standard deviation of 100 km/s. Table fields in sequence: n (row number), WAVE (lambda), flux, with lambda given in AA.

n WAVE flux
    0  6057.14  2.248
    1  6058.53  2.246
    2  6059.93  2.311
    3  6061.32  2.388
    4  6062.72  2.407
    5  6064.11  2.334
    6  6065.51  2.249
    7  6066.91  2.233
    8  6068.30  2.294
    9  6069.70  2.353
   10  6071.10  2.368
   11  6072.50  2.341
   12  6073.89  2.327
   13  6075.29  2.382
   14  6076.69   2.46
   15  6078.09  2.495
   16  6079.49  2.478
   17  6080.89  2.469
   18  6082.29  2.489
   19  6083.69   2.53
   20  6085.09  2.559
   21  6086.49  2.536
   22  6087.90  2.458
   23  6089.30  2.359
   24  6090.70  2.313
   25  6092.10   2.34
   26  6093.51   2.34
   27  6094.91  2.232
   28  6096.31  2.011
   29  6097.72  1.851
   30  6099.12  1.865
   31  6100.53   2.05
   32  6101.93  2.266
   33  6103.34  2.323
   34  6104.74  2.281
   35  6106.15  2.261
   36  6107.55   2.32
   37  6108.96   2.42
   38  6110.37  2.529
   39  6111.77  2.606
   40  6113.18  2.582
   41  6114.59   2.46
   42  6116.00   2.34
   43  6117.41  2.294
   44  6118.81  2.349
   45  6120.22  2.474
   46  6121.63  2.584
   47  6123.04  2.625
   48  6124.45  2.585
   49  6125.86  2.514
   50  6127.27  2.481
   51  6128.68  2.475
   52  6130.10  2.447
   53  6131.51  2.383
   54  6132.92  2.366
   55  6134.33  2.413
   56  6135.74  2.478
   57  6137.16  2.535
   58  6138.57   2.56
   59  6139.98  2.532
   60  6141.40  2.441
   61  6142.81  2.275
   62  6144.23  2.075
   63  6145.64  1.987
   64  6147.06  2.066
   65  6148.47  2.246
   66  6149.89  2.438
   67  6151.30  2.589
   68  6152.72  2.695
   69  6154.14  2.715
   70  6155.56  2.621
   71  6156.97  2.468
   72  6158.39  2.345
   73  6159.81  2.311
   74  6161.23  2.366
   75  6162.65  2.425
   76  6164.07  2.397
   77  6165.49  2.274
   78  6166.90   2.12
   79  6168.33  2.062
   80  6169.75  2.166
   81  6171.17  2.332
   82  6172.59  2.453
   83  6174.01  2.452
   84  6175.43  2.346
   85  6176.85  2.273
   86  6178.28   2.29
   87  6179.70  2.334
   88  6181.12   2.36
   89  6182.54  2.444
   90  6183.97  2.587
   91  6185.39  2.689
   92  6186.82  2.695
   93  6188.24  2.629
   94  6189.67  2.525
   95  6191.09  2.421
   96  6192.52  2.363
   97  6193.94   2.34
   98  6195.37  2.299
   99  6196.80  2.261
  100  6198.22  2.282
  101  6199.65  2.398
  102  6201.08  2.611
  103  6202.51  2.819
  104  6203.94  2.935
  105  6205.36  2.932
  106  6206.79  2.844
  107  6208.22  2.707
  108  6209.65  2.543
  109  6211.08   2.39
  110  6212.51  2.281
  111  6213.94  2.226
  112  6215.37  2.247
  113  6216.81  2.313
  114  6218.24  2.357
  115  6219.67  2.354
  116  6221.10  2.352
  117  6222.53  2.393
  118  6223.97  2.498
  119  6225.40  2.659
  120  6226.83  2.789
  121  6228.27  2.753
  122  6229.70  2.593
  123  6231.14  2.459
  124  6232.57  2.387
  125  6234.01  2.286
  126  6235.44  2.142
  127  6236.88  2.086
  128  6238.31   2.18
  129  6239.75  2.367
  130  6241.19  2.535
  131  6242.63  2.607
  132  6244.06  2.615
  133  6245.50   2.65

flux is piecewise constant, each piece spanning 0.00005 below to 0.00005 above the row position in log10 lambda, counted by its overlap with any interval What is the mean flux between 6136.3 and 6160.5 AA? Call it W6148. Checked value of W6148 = 2.41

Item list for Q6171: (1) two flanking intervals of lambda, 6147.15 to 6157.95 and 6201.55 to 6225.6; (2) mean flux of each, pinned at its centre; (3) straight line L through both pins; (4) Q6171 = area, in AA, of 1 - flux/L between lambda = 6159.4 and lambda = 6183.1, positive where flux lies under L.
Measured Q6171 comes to 1.8 AA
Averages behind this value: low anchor 2.51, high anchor 2.52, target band 2.32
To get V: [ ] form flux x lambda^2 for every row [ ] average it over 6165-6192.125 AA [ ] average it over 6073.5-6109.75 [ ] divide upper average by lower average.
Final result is 1.1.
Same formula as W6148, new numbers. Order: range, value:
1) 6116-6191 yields 2.41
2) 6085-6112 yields 2.28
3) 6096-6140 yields 2.38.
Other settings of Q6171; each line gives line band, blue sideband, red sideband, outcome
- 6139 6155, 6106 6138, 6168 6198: 0.4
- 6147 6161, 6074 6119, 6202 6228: -0.1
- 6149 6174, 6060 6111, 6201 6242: 0.2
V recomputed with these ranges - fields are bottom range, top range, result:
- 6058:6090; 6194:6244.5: 1.08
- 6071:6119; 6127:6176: 1.03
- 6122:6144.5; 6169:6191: 1.01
